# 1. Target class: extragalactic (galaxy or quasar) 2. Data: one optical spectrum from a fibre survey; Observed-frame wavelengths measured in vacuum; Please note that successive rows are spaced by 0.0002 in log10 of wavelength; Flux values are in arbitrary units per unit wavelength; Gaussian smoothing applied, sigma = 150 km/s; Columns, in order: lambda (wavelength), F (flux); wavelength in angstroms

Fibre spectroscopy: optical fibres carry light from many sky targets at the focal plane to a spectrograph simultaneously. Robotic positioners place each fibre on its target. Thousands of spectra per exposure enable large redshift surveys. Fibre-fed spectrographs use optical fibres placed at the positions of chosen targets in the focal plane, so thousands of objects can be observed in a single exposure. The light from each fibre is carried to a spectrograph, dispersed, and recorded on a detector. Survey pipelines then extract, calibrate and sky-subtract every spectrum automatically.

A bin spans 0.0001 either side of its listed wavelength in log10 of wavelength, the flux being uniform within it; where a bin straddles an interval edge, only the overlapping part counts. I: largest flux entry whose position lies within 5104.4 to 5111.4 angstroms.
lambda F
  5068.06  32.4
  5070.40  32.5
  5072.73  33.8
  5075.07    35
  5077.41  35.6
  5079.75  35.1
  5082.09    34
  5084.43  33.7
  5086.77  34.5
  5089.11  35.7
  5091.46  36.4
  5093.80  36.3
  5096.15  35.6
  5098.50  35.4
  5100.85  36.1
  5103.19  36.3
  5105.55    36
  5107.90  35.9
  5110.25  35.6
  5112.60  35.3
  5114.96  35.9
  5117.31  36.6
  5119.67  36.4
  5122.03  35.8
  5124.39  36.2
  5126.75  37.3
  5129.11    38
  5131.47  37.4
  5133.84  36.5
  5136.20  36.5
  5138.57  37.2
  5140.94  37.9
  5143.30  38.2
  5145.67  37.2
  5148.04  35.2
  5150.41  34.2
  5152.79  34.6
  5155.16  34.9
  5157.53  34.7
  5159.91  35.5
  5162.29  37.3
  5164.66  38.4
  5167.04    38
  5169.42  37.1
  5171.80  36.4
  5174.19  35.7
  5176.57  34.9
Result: 36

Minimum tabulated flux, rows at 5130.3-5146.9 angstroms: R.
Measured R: 36.5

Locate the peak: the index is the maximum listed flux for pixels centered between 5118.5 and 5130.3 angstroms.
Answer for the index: 38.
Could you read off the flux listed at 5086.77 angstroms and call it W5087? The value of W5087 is 34.5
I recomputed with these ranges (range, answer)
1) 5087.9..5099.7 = 36.4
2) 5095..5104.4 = 36.3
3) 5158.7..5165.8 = 38.4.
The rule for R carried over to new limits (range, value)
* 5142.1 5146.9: 37.2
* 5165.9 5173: 36.4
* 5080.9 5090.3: 33.7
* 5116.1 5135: 35.8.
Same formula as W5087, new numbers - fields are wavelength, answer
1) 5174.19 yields 35.7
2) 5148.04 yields 35.2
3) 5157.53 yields 34.7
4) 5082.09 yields 34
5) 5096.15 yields 35.6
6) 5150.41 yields 34.2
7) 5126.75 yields 37.3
